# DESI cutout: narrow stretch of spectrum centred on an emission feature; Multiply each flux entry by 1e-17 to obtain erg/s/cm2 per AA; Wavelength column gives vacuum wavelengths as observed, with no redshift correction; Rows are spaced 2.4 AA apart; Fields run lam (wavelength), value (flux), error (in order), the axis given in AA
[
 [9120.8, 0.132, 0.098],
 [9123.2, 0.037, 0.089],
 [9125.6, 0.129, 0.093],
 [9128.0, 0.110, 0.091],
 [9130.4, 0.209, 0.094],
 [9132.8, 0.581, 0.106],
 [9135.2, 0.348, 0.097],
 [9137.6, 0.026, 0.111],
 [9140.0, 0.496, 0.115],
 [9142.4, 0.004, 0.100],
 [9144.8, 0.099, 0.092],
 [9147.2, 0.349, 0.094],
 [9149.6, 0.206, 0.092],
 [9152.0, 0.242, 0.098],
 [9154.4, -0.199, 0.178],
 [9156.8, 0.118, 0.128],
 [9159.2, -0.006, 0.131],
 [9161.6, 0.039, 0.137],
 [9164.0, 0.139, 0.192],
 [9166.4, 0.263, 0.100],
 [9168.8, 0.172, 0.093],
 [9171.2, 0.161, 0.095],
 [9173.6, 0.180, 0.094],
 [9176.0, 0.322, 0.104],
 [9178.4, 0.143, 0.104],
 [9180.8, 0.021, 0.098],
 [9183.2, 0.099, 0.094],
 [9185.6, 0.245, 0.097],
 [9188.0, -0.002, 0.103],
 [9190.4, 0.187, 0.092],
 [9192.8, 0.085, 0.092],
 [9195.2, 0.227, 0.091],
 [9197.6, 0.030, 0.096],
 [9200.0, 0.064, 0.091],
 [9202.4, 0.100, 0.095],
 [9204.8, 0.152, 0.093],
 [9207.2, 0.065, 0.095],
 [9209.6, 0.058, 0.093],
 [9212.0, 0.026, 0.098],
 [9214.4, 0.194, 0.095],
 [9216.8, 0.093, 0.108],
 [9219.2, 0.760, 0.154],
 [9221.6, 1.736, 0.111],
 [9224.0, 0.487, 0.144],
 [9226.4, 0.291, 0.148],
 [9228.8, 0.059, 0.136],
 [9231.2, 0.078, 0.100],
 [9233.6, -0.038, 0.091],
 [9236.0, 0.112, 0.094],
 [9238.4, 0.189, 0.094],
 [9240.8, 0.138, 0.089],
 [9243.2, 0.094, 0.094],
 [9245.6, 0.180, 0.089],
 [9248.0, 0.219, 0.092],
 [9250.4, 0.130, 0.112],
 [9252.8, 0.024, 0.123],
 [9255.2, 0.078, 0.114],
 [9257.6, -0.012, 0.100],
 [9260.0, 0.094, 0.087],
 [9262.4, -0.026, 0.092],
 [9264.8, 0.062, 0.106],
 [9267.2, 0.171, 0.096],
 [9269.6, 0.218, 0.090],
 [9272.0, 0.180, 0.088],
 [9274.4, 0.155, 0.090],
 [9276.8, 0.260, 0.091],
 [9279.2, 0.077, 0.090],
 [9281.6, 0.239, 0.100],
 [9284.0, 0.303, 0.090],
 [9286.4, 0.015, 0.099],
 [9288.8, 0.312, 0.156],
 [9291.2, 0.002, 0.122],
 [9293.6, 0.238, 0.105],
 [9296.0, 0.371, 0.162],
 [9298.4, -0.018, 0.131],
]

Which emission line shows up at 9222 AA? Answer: [O III] 5007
